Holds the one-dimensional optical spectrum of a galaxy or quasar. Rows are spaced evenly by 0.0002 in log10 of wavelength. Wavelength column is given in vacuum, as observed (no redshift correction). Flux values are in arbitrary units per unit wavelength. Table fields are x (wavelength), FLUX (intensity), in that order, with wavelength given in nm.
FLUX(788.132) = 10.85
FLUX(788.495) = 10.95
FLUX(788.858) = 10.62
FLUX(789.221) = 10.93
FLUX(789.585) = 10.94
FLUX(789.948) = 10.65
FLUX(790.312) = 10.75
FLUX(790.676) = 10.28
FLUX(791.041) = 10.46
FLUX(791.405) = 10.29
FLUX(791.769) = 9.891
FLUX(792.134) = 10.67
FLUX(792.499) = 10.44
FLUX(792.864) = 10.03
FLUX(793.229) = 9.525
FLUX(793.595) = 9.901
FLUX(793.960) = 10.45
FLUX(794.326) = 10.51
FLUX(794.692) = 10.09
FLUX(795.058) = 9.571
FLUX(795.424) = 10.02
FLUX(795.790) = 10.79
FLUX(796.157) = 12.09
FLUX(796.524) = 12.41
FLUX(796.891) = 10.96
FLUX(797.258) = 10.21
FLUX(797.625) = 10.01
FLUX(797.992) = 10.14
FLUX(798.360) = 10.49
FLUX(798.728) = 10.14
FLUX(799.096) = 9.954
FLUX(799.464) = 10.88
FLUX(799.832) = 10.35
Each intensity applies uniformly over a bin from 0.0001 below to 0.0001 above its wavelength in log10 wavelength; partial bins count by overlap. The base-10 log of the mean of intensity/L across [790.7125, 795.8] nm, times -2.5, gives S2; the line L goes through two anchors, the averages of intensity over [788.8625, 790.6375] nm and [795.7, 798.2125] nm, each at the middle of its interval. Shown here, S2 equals 0.070 mag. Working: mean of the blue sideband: 10.8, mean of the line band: 10.2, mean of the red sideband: 10.9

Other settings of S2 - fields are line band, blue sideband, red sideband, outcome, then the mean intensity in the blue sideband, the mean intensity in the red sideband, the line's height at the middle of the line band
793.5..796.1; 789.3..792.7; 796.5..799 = 0.02 mag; 10.5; 10.5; 10.5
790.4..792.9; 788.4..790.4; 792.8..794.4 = 0.01 mag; 10.8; 10.1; 10.4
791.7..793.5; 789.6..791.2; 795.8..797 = 0.09 mag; 10.6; 11.7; 11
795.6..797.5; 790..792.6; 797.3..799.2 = -0.10 mag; 10.4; 10.2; 10.2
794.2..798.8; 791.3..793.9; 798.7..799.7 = -0.03 mag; 10.1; 10.4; 10.3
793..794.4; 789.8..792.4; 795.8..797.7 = 0.07 mag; 10.4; 11.2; 10.8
